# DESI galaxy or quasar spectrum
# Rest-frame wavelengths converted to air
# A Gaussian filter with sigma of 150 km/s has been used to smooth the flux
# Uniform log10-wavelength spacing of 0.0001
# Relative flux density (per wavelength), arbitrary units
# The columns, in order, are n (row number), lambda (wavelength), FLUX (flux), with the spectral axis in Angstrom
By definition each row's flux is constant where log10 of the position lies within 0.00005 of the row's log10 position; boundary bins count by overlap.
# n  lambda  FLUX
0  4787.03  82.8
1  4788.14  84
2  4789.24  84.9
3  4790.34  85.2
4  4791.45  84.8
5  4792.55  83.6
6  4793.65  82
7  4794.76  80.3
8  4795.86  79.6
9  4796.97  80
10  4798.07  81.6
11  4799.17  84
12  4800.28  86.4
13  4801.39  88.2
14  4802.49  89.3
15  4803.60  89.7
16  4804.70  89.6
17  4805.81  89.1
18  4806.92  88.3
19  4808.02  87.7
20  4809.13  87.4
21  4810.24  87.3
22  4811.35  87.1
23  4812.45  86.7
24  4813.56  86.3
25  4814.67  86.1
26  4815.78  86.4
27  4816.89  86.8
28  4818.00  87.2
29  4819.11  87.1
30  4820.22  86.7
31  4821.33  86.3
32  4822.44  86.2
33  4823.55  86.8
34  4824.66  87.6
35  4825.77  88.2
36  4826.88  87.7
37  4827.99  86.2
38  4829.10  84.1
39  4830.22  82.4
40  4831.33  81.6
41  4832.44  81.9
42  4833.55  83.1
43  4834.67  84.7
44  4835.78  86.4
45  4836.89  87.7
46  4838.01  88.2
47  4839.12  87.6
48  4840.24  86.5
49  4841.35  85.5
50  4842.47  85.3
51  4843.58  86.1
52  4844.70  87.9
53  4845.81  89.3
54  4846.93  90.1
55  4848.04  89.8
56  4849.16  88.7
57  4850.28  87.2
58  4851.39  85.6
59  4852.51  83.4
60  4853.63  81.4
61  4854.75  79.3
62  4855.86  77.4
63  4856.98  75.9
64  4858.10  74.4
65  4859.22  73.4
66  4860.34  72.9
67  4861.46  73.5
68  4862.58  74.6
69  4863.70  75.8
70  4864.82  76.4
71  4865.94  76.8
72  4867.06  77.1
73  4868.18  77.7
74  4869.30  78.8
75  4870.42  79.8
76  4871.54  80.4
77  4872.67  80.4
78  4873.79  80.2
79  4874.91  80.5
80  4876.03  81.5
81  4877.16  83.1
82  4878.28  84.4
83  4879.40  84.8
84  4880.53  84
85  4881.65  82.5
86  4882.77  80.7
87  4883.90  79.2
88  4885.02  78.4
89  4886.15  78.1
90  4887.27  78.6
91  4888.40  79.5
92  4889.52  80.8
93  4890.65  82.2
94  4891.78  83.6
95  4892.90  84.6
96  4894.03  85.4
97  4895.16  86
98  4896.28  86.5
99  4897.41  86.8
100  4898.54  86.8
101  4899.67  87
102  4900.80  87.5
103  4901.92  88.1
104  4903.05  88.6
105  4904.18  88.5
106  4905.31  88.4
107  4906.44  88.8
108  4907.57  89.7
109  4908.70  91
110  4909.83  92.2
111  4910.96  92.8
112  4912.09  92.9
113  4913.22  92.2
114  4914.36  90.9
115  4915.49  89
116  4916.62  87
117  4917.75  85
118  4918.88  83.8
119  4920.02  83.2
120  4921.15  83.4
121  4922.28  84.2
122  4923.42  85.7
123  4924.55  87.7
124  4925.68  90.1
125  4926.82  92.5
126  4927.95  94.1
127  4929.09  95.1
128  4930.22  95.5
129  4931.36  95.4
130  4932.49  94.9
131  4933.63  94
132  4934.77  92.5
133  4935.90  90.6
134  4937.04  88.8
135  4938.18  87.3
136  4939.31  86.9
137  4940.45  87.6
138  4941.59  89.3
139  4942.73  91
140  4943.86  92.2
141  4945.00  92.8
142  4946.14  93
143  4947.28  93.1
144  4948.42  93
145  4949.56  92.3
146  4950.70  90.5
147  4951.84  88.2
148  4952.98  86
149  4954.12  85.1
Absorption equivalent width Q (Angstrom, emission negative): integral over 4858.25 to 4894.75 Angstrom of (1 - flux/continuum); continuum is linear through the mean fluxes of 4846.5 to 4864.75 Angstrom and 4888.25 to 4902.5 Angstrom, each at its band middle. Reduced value 1.4 Angstrom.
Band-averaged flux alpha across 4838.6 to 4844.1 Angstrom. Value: 86.2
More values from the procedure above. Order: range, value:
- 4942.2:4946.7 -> 92.4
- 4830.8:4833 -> 82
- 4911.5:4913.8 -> 92.3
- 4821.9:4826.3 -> 87.2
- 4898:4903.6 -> 87.7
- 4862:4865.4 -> 75.6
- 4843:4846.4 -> 87.8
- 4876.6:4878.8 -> 83.9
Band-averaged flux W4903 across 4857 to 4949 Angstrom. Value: 85.5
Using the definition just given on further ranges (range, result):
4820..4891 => 82.4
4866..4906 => 82.8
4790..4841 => 85.8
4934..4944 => 89.6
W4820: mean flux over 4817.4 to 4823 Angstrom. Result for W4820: 86.7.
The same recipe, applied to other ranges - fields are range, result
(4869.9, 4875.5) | 80.3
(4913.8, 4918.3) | 88.1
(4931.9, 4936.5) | 93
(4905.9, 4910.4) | 90.5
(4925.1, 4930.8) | 93.4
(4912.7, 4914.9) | 91.2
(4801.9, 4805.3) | 89.6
